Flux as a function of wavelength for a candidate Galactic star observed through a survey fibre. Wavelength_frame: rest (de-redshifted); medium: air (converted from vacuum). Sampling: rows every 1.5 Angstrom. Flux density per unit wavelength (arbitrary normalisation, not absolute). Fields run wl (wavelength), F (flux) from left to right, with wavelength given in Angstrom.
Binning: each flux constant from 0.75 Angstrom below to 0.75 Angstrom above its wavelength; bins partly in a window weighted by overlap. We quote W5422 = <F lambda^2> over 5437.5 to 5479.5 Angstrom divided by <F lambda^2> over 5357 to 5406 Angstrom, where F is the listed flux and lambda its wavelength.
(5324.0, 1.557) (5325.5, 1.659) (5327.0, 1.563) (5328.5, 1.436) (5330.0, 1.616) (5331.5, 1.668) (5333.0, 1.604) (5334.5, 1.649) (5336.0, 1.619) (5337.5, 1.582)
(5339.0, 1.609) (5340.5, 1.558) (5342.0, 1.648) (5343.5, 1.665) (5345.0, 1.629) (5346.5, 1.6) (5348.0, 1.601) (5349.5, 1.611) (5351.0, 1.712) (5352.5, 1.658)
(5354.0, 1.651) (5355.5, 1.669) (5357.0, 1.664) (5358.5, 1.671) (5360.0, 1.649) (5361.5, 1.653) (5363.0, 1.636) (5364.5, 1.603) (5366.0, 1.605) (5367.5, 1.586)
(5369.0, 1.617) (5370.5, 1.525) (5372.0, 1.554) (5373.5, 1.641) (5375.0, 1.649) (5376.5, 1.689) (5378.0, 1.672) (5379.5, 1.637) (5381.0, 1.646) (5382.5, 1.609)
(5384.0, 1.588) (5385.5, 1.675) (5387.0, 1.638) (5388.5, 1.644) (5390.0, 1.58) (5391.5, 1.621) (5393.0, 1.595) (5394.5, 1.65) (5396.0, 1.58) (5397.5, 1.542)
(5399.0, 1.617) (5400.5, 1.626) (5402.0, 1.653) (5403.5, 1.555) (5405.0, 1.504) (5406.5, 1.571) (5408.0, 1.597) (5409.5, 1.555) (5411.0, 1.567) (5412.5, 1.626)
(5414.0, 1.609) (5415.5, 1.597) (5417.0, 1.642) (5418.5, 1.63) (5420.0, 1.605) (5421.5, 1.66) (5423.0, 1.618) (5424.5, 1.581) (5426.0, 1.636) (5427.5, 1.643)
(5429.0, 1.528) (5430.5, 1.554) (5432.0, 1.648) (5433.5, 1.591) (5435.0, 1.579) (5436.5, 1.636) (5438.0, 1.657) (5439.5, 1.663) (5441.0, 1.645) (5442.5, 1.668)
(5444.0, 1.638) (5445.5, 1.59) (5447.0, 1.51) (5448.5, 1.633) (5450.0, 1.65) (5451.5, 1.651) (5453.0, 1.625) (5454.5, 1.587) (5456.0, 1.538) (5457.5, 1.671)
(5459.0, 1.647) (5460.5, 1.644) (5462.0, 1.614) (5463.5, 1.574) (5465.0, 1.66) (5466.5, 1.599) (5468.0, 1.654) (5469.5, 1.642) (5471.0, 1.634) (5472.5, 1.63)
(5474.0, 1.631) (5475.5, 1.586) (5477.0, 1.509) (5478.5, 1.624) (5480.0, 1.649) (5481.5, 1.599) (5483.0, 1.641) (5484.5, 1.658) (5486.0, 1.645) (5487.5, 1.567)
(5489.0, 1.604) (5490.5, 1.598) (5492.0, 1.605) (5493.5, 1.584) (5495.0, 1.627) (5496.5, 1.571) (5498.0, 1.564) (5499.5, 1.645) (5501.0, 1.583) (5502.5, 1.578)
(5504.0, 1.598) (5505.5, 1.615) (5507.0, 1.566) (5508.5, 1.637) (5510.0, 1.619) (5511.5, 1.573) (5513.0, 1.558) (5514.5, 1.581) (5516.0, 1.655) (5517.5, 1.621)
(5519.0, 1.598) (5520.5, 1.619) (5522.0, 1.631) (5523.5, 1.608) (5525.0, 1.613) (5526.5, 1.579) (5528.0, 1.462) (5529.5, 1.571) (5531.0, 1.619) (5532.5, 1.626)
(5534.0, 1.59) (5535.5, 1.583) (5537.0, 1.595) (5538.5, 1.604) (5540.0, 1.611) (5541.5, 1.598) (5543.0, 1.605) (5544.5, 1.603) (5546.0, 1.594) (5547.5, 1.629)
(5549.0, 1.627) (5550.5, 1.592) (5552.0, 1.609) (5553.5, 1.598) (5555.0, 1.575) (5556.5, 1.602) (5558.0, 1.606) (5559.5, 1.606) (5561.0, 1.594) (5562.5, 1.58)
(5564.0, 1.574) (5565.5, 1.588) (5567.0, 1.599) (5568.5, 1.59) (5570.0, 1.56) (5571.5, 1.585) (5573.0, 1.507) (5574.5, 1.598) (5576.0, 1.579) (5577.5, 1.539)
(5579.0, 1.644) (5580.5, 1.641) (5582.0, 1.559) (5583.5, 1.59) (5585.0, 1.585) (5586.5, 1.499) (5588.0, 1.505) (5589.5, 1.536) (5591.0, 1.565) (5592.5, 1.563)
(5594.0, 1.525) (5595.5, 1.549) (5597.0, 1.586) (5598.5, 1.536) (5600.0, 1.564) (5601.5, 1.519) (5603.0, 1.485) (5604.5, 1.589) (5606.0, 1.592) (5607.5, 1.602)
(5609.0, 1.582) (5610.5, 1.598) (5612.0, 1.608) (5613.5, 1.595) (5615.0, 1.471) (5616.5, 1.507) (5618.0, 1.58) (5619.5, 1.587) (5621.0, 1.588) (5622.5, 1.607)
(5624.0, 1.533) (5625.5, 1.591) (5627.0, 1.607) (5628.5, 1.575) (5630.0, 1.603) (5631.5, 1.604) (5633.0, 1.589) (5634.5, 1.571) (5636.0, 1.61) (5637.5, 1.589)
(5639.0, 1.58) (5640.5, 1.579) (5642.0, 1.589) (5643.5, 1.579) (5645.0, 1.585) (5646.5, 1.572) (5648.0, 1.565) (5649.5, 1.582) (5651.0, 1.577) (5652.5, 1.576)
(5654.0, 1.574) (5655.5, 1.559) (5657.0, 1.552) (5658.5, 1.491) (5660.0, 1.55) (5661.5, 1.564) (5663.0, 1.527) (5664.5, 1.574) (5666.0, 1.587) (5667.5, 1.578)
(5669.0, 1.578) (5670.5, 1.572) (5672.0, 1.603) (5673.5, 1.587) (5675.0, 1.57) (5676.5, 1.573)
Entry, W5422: 1.03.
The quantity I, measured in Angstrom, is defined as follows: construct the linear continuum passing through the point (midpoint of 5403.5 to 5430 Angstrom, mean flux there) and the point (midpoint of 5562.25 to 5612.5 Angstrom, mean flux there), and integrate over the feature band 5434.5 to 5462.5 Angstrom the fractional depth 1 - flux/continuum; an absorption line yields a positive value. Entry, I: -0.58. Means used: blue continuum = 1.6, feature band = 1.62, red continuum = 1.57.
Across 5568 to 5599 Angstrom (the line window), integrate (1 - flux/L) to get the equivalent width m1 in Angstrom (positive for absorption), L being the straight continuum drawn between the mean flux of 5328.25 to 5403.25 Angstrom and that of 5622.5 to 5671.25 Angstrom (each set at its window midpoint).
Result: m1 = 0.4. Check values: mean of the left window 1.62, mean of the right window 1.57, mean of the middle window 1.56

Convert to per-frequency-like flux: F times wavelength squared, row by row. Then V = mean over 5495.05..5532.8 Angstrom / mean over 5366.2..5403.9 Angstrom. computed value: 1.0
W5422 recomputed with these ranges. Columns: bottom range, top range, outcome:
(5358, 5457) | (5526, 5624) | 1.04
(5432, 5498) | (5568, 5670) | 1.03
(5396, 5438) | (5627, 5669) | 1.07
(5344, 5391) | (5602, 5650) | 1.06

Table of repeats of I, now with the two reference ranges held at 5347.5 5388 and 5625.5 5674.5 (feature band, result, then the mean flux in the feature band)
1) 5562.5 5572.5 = 0.1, 1.58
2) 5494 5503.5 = 0.1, 1.59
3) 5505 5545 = 0.1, 1.6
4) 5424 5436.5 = 0.2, 1.6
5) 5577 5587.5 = 0.1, 1.58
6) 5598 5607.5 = 0.2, 1.55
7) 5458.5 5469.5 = -0.1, 1.63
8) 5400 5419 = 0.4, 1.59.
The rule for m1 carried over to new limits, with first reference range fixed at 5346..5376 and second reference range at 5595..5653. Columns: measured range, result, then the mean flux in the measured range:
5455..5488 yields -0.3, 1.62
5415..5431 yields 0.1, 1.61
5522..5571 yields -0.1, 1.59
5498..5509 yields 0.0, 1.6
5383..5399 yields 0.1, 1.61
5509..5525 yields -0.1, 1.61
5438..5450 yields -0.1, 1.63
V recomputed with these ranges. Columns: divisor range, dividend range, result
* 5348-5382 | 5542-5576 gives 1.04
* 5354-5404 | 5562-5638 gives 1.05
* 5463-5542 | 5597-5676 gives 1.03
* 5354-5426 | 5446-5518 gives 1.03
